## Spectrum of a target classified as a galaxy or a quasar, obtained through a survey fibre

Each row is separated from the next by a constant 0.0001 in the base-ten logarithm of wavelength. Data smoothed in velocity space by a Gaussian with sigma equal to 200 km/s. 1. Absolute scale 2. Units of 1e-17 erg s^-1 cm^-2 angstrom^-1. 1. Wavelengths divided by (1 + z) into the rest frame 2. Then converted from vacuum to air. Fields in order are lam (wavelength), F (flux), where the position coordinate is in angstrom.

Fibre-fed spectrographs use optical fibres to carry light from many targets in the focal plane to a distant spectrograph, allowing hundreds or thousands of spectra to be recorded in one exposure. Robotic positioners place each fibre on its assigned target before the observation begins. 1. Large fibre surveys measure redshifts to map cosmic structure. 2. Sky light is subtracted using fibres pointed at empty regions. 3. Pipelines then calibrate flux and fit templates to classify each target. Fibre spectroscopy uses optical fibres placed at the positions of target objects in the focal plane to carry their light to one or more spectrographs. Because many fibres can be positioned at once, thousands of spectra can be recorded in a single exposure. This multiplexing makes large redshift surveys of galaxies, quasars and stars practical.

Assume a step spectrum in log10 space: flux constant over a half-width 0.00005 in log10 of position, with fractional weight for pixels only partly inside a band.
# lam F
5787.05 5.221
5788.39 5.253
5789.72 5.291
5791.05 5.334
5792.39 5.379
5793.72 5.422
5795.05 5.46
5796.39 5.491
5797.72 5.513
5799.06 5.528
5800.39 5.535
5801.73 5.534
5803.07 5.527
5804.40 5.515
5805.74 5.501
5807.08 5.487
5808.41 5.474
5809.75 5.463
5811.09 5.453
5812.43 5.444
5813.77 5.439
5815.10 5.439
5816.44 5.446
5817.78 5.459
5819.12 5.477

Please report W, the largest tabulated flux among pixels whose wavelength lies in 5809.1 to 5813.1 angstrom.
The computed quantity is 5.463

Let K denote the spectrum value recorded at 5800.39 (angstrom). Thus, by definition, 5.535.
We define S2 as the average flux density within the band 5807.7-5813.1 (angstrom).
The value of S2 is 5.46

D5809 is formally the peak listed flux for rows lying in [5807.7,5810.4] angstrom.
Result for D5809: 5.474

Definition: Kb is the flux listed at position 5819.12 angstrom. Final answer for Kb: 5.477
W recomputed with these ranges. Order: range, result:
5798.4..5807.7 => 5.535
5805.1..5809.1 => 5.501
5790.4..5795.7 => 5.46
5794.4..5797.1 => 5.491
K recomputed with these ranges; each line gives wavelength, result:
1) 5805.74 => 5.501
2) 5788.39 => 5.253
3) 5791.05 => 5.334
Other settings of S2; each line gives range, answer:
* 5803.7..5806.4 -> 5.51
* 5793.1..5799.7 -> 5.48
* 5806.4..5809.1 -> 5.48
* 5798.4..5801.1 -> 5.53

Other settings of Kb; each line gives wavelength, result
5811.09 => 5.453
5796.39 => 5.491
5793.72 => 5.422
